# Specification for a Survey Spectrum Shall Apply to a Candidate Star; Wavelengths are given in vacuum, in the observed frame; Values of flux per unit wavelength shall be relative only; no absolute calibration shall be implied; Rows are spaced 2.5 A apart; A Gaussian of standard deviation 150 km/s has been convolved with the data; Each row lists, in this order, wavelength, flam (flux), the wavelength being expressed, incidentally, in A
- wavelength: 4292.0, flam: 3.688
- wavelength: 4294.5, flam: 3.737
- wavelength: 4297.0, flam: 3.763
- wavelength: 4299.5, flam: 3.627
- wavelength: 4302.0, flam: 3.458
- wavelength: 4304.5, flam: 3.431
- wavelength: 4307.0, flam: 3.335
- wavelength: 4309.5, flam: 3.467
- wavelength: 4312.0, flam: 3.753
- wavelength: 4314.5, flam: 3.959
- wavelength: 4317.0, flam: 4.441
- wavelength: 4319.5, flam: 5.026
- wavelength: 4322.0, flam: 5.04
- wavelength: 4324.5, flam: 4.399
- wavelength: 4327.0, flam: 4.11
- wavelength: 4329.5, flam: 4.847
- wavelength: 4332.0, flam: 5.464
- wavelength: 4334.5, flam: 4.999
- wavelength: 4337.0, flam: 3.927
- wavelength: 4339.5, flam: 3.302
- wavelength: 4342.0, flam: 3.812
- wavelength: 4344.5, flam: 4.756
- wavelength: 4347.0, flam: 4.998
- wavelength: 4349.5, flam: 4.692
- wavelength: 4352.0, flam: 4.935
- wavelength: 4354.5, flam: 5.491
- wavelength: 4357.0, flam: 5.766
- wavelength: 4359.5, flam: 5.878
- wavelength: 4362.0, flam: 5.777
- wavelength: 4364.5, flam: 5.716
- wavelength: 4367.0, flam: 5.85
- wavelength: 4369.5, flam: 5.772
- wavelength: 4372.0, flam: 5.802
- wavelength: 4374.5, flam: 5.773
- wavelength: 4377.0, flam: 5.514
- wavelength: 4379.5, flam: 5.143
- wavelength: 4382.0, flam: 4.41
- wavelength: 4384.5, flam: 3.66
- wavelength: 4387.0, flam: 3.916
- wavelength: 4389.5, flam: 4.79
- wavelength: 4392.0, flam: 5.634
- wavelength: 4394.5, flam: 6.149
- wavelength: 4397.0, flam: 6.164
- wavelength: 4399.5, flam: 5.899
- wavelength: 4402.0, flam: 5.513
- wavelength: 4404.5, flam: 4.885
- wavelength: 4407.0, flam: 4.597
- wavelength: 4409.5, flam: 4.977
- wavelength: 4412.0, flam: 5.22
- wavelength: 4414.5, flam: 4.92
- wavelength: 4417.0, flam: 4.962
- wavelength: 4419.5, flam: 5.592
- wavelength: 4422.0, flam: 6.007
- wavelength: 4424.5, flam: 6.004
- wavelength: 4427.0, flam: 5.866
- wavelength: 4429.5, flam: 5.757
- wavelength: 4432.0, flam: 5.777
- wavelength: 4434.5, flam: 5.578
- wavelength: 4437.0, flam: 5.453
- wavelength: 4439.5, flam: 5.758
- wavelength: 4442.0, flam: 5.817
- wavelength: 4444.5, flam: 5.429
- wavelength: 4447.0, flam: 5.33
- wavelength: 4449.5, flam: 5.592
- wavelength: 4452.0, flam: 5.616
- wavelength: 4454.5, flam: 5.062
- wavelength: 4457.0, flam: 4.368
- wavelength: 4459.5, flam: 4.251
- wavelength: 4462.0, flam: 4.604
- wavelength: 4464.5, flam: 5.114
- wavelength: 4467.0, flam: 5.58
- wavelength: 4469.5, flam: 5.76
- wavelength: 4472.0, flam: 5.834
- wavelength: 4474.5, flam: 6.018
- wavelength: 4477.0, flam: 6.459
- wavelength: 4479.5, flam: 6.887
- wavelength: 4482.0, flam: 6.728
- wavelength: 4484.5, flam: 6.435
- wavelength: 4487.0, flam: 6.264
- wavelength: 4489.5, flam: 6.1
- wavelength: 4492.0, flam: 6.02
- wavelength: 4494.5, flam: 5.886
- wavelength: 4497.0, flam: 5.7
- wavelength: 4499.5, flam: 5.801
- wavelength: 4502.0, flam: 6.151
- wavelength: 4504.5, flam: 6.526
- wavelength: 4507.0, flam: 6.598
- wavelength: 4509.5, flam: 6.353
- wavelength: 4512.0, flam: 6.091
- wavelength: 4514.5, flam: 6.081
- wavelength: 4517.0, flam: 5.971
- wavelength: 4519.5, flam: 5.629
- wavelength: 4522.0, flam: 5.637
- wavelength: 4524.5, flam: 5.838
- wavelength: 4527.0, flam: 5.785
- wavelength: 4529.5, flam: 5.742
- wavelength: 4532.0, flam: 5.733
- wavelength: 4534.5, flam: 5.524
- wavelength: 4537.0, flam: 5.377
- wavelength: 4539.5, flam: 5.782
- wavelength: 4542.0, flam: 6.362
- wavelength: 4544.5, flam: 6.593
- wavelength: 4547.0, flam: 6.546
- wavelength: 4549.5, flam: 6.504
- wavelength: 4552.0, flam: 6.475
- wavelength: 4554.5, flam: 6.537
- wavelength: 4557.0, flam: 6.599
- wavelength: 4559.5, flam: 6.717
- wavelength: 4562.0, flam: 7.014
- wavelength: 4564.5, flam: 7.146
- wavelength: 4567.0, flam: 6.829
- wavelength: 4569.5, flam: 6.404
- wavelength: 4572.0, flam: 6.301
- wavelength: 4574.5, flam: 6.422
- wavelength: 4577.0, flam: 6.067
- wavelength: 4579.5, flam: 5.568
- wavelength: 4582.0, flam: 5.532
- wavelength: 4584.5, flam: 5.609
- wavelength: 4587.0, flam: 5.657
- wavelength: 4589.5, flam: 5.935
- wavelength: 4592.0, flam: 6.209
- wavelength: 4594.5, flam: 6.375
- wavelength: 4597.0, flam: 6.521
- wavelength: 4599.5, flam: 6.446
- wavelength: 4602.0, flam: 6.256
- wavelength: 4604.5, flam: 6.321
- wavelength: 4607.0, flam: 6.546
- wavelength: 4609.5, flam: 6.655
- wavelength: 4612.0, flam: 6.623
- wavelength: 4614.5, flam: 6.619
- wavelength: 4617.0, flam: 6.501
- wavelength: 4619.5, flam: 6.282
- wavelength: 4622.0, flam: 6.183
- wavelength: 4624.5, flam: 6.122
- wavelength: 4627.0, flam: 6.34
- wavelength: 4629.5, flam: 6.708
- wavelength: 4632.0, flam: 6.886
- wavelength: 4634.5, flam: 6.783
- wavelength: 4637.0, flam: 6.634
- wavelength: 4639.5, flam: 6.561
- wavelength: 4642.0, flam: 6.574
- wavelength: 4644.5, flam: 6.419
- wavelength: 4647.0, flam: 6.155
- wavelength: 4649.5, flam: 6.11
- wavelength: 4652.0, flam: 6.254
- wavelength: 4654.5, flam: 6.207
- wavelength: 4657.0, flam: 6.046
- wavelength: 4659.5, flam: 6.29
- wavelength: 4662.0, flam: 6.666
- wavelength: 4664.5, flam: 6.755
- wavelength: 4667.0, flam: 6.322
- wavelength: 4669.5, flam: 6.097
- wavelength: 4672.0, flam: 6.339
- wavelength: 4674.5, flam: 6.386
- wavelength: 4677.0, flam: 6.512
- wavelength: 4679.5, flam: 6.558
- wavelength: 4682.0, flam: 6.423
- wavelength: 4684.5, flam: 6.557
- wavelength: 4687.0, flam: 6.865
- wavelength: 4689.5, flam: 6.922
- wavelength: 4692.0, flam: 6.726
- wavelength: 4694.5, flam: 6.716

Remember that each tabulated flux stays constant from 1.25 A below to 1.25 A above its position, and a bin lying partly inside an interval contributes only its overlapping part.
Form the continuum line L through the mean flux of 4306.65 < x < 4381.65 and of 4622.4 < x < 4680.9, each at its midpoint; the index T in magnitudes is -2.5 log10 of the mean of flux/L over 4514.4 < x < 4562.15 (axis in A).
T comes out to -0.05 mag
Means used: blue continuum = 4.87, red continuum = 6.42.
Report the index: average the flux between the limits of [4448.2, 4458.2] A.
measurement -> 5.16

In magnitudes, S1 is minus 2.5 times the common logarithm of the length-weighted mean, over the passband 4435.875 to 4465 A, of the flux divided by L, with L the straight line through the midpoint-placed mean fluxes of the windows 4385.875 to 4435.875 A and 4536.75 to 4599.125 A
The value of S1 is 0.09 mag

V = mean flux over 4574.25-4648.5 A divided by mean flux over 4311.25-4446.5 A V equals 1.23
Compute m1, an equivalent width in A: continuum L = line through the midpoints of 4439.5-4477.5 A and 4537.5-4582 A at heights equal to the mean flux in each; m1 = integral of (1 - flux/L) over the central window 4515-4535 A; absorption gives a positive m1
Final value 1.0 A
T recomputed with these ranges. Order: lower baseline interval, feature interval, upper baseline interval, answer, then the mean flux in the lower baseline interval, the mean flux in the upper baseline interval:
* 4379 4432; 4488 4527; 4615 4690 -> -0.051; 5.26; 6.45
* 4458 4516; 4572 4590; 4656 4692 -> 0.067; 5.96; 6.49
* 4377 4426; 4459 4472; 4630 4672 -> 0.067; 5.19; 6.43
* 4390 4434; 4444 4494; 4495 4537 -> 0.013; 5.51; 5.93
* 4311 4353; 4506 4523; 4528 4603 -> -0.037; 4.5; 6.22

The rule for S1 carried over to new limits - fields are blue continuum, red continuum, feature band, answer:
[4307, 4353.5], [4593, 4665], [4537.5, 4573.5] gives -0.10 mag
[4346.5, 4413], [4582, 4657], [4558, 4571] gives -0.12 mag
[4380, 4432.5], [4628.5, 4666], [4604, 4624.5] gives -0.03 mag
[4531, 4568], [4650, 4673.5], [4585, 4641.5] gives -0.01 mag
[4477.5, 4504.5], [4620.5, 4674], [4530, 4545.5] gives 0.07 mag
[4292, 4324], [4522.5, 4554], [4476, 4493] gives -0.16 mag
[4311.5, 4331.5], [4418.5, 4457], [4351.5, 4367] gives -0.16 mag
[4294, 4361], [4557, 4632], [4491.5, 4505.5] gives -0.07 mag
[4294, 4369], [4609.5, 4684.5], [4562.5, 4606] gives -0.03 mag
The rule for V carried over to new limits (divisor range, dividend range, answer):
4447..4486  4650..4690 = 1.15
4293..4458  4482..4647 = 1.26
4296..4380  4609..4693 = 1.38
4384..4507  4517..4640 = 1.12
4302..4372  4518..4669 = 1.34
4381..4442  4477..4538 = 1.14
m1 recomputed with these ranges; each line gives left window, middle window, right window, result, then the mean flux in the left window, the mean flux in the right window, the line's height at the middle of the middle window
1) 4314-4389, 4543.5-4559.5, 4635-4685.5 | -1.85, 4.91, 6.4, 5.88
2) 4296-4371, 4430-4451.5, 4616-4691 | -1.56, 4.6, 6.45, 5.22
